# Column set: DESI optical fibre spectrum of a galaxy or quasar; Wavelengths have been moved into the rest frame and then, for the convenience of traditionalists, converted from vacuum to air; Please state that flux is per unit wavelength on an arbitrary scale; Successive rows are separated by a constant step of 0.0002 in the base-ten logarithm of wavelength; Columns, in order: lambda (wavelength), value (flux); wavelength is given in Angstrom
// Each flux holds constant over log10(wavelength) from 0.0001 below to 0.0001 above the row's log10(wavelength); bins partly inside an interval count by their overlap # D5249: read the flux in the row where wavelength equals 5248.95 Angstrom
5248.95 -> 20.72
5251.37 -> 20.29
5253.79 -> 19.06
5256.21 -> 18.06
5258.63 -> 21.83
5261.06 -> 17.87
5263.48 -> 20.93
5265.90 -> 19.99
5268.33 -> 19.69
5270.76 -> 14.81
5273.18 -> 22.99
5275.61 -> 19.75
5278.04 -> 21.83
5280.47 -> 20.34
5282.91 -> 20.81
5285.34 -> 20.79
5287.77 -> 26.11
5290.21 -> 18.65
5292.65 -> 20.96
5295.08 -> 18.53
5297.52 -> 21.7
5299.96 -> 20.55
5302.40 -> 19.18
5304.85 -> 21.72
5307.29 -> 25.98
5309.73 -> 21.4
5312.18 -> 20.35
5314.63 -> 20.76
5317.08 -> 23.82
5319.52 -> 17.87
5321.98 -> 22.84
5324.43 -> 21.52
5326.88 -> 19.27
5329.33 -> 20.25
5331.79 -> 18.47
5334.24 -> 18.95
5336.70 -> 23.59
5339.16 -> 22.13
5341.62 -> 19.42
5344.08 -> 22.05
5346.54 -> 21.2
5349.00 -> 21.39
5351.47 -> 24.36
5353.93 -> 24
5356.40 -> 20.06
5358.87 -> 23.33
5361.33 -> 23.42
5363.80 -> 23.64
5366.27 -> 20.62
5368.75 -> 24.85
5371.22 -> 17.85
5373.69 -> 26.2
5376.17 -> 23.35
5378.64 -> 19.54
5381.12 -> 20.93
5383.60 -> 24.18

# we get 20.72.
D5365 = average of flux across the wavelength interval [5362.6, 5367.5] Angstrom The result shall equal 22.1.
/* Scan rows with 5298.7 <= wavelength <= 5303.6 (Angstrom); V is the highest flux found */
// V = 20.55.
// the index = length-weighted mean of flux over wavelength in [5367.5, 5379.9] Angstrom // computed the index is 22.4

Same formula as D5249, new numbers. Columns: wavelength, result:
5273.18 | 22.99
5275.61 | 19.75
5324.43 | 21.52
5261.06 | 17.87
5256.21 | 18.06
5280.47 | 20.34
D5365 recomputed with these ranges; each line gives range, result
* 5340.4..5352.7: 21.7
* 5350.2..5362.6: 23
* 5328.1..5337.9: 20.3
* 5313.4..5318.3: 22.3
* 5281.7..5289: 22.6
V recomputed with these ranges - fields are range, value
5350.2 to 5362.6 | 24.36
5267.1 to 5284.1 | 22.99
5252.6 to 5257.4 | 19.06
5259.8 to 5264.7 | 20.93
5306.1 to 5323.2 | 25.98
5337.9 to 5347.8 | 22.13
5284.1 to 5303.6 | 26.11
